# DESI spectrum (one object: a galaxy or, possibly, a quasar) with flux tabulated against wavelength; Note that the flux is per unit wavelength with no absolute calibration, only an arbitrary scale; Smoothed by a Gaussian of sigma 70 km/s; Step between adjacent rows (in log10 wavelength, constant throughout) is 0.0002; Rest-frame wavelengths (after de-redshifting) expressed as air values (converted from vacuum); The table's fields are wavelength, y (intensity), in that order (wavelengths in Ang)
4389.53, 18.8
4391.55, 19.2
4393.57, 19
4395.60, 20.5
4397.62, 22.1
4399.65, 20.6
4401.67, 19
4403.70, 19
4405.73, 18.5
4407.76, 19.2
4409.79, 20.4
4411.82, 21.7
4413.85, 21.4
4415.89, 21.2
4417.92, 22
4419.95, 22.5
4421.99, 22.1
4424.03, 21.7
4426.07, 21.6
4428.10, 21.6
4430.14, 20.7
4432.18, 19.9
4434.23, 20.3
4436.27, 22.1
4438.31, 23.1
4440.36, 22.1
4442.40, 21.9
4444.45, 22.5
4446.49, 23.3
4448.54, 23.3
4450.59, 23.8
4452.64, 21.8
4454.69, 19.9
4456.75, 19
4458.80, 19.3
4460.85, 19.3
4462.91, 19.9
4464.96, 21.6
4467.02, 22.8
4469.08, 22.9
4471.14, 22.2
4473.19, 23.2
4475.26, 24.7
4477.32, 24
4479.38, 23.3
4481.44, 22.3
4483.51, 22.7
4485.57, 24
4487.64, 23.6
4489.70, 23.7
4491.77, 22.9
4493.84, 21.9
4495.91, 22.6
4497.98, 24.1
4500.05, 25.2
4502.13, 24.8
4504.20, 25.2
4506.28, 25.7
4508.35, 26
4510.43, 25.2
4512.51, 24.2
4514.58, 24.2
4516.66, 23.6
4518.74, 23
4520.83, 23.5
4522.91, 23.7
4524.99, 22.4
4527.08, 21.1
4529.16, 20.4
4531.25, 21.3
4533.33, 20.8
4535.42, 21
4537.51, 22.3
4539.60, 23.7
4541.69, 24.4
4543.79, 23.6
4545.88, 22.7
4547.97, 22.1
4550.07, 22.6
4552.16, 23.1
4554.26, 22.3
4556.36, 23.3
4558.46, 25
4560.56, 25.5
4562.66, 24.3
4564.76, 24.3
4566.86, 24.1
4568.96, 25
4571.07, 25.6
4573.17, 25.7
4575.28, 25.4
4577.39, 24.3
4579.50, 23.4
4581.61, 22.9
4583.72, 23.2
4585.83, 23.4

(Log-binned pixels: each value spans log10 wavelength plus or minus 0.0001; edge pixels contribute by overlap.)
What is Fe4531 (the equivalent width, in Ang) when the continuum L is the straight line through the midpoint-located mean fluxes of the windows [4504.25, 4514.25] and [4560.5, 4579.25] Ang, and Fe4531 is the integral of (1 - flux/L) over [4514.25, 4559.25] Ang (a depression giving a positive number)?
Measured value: 4.2 Ang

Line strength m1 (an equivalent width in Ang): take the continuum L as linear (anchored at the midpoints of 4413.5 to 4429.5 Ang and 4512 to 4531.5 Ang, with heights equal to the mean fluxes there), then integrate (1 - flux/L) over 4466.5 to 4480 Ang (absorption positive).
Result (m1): -0.6 Ang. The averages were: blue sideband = 21.8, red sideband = 22.8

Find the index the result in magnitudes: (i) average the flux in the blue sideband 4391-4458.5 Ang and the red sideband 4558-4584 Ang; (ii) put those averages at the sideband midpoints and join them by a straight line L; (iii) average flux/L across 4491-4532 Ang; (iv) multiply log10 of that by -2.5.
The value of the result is -0.02 mag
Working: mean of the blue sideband 21.1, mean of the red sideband 24.5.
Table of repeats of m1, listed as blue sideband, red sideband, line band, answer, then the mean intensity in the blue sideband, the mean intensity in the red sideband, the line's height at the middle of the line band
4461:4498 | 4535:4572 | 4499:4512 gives -1.2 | 22.8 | 23.6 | 23.1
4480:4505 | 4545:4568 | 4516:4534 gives 1.1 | 23.6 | 23.6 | 23.6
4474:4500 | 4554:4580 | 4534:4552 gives 1.1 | 23.4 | 24.6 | 24.2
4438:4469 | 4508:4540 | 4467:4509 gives -2.9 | 21.6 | 22.8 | 22.2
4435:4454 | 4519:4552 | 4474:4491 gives -0.8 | 22.6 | 22.4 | 22.5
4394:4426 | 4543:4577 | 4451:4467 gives 1.0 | 20.8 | 24.1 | 21.8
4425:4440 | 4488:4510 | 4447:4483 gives 1.2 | 21.4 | 24.2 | 22.8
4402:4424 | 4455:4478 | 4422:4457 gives -0.9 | 20.8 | 21.6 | 21.2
